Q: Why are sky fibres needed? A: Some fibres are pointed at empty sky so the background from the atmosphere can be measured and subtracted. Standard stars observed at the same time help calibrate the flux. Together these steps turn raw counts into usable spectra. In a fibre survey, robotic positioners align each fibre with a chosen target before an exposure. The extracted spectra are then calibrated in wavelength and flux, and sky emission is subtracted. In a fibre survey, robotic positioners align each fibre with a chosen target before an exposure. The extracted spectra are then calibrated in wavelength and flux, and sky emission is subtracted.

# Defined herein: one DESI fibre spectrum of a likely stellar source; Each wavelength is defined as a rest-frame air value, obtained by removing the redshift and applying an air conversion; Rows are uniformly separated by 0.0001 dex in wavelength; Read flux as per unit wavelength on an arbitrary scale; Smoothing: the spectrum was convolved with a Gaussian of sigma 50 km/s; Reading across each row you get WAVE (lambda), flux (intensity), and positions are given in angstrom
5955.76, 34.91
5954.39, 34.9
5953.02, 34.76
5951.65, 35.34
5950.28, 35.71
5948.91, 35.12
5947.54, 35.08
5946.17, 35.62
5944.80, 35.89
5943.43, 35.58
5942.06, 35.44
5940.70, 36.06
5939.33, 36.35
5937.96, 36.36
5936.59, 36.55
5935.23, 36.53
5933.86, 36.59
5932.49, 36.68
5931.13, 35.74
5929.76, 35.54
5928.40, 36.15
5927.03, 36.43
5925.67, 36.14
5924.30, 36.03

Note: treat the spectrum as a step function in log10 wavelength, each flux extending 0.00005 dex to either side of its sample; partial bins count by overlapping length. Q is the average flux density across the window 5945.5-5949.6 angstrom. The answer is 35.3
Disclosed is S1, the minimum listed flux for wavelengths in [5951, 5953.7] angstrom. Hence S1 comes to 34.76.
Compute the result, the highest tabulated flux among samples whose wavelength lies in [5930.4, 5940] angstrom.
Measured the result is 36.68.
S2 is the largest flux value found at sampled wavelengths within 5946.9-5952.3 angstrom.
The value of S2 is 35.71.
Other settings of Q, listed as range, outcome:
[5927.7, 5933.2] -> 36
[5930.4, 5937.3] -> 36.4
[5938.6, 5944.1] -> 35.9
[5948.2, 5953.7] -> 35.2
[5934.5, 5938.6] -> 36.5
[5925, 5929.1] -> 36.3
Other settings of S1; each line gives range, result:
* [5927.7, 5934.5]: 35.54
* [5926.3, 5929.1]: 36.15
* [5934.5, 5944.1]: 35.44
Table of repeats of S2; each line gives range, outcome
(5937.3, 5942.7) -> 36.36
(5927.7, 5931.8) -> 36.15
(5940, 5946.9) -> 36.06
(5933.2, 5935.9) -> 36.59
